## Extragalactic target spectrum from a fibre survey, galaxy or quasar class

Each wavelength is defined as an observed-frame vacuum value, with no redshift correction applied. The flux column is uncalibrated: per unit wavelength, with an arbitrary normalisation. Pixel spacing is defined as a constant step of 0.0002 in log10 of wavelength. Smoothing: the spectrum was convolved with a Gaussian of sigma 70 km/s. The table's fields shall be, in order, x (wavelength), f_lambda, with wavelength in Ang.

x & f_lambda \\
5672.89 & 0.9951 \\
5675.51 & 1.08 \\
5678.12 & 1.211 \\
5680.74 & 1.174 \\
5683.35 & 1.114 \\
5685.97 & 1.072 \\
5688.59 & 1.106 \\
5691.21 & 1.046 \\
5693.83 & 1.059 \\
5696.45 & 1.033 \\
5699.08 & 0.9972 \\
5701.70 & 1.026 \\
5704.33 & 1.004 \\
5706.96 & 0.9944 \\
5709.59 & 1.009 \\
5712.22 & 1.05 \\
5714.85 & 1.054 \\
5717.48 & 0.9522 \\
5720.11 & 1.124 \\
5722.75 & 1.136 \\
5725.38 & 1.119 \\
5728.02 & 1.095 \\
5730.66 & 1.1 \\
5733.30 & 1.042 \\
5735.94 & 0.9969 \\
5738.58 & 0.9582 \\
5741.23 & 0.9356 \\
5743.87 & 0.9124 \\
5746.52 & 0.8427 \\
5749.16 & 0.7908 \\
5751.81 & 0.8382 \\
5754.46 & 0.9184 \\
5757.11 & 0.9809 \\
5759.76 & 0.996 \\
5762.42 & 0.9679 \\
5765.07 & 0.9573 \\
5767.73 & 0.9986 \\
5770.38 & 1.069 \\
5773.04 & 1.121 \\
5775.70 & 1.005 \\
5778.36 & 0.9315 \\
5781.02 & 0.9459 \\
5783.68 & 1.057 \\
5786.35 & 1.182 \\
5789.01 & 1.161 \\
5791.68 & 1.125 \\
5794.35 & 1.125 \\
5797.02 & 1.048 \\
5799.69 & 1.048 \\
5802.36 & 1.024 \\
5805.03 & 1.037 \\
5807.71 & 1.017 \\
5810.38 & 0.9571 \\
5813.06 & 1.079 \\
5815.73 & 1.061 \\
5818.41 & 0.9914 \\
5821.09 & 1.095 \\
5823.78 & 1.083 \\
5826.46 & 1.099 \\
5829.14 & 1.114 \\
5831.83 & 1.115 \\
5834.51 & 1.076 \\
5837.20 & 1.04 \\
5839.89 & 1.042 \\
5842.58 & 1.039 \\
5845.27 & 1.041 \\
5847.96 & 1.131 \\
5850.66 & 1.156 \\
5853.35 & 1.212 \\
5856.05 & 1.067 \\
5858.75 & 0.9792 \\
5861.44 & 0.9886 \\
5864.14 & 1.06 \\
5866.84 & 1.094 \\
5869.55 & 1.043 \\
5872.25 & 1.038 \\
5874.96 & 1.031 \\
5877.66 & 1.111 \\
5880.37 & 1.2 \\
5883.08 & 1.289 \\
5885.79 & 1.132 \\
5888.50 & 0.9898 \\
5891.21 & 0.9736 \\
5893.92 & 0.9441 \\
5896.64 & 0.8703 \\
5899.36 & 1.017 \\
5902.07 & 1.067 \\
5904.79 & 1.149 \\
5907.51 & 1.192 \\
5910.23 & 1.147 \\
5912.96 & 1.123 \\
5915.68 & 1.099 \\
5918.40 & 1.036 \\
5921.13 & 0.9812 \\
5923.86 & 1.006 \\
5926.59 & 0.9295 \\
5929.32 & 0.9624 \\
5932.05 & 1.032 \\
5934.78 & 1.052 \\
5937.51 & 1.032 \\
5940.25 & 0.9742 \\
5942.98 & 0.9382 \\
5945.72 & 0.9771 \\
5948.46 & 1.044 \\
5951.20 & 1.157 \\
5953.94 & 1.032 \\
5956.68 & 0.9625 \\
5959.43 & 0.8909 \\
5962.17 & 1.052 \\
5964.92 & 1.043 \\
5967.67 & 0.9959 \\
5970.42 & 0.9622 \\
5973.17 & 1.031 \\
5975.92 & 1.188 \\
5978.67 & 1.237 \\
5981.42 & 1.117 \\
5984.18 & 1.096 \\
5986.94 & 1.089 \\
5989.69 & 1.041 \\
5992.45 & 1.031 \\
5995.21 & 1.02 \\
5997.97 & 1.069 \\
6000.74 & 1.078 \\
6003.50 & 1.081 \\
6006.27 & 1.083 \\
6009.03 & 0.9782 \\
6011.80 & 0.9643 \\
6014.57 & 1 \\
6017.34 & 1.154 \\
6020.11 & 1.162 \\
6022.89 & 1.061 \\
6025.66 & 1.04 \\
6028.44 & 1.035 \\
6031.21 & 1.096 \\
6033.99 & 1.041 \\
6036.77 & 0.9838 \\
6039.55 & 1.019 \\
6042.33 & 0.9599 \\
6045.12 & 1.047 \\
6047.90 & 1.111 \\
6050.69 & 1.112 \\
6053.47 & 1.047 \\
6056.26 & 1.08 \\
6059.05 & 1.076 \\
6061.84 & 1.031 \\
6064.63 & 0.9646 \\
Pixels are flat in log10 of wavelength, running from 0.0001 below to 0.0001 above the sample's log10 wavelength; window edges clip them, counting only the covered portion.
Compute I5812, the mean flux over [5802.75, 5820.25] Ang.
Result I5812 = 1.03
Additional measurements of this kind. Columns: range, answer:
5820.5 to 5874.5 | 1.07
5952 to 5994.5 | 1.05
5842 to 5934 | 1.06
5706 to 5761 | 0.993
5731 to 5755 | 0.922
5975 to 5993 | 1.12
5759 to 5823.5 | 1.04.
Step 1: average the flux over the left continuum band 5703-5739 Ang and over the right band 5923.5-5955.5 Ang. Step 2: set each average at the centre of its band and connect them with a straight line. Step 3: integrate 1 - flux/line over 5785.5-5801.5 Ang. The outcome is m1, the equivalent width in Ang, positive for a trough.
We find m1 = -1.15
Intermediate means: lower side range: 1.05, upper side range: 1.01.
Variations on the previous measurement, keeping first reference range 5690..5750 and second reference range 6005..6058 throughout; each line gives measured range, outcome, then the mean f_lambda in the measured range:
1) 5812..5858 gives -2.5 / 1.08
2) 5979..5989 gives -0.6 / 1.11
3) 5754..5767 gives 0.6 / 0.968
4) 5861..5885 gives -1.6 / 1.1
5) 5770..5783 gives 0.1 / 1.01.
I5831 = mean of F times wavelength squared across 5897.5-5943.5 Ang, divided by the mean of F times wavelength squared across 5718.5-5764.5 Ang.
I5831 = 1.13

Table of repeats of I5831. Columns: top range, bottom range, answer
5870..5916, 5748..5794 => 1.12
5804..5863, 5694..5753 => 1.10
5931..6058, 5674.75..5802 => 1.11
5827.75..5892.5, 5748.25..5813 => 1.09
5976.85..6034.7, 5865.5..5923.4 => 1.04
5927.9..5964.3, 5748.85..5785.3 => 1.10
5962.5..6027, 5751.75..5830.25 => 1.10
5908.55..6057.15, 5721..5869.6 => 1.08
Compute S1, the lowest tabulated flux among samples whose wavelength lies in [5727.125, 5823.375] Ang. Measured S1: 0.7908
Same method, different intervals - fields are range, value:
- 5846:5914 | 0.8703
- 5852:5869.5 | 0.9792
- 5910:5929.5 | 0.9295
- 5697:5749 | 0.8427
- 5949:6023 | 0.8909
